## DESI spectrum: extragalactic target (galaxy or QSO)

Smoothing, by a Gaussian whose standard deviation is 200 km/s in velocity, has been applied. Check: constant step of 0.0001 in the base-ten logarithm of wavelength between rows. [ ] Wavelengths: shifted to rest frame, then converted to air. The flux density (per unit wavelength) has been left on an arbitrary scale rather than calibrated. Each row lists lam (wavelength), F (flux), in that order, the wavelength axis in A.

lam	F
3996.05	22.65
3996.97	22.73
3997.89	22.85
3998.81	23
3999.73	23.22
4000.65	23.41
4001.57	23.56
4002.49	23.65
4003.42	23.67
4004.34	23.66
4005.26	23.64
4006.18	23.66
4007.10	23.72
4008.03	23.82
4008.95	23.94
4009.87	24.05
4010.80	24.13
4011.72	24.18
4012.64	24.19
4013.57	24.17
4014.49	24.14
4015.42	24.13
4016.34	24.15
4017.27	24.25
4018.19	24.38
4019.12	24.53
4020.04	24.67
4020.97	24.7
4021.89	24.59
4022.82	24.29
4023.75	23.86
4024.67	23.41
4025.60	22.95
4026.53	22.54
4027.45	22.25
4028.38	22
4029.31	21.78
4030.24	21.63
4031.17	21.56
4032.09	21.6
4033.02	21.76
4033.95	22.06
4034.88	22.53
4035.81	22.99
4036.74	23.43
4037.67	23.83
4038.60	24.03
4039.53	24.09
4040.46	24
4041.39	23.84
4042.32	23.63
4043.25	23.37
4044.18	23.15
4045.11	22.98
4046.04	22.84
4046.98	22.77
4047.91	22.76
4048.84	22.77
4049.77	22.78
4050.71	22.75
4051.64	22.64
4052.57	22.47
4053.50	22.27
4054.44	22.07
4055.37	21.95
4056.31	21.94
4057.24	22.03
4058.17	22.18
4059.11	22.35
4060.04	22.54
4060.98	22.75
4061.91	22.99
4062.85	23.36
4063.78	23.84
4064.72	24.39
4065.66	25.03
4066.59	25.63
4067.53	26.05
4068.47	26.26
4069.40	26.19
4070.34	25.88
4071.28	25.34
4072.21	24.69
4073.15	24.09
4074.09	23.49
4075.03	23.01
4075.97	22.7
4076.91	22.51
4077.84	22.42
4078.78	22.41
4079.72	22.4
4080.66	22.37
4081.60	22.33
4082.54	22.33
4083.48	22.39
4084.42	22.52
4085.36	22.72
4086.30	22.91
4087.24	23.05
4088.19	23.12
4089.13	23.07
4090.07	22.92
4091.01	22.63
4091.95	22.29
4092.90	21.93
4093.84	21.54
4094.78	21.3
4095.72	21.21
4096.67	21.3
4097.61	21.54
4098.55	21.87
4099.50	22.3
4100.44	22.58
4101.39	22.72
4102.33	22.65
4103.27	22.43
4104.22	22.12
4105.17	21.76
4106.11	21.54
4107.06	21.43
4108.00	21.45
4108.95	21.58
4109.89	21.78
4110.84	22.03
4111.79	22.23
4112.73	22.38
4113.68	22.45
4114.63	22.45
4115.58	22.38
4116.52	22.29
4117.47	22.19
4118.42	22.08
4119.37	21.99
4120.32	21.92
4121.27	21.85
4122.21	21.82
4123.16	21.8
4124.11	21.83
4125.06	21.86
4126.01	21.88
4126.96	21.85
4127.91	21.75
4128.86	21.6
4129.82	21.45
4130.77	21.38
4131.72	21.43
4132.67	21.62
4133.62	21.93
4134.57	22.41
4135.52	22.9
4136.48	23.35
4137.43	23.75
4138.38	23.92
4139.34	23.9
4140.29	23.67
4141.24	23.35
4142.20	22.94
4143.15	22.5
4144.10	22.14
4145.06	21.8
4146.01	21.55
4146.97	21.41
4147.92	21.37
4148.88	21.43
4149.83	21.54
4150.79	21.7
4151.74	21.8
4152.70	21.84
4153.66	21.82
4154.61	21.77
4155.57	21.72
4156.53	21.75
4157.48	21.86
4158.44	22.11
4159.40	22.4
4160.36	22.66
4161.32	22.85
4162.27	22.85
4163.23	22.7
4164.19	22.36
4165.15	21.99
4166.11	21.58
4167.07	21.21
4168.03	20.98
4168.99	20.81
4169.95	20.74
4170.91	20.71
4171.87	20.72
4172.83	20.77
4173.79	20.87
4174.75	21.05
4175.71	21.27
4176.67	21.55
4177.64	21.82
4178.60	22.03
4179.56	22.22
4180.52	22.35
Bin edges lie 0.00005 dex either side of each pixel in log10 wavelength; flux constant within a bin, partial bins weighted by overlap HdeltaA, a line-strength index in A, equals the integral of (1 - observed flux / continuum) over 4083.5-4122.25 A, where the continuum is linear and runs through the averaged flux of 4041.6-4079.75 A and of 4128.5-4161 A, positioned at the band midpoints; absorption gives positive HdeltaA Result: 1.06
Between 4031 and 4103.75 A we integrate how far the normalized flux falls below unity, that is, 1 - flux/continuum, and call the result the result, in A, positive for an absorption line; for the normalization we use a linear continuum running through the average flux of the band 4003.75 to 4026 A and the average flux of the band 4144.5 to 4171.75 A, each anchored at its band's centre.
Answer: 0.7 A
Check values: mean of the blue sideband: 24.1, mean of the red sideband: 21.7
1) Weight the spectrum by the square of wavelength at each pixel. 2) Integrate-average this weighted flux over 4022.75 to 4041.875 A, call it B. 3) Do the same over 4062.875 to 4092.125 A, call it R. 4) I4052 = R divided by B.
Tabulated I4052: 1.1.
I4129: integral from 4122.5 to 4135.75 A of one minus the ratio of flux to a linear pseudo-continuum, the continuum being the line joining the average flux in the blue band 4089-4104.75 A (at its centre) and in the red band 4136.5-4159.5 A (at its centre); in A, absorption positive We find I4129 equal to 0.2 A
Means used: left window 22.1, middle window 21.8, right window 22.3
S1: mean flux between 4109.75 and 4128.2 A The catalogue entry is 22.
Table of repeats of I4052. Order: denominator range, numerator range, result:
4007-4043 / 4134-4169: 1.01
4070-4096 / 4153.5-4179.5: 0.99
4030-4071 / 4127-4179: 0.99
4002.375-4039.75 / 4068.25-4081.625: 1.04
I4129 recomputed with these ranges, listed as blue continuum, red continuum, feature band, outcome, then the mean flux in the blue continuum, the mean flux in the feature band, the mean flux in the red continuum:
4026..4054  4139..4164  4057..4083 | -1.18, 22.8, 23.6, 22.2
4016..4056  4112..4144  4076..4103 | 0.36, 23.1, 22.3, 22.3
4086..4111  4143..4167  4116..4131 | 0.13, 22.1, 21.9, 22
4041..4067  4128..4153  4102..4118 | 0.32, 23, 22.1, 22.2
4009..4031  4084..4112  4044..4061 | 0.39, 23.7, 22.5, 22.1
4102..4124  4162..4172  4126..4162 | -0.78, 22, 22.2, 21.5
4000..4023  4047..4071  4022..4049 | 0.90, 24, 22.9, 23.4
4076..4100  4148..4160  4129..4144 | -0.50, 22.3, 22.7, 21.8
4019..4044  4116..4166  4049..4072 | -0.68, 23.2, 23.6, 22.2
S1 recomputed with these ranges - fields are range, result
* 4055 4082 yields 23.6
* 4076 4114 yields 22.2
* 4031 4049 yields 23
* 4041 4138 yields 22.6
